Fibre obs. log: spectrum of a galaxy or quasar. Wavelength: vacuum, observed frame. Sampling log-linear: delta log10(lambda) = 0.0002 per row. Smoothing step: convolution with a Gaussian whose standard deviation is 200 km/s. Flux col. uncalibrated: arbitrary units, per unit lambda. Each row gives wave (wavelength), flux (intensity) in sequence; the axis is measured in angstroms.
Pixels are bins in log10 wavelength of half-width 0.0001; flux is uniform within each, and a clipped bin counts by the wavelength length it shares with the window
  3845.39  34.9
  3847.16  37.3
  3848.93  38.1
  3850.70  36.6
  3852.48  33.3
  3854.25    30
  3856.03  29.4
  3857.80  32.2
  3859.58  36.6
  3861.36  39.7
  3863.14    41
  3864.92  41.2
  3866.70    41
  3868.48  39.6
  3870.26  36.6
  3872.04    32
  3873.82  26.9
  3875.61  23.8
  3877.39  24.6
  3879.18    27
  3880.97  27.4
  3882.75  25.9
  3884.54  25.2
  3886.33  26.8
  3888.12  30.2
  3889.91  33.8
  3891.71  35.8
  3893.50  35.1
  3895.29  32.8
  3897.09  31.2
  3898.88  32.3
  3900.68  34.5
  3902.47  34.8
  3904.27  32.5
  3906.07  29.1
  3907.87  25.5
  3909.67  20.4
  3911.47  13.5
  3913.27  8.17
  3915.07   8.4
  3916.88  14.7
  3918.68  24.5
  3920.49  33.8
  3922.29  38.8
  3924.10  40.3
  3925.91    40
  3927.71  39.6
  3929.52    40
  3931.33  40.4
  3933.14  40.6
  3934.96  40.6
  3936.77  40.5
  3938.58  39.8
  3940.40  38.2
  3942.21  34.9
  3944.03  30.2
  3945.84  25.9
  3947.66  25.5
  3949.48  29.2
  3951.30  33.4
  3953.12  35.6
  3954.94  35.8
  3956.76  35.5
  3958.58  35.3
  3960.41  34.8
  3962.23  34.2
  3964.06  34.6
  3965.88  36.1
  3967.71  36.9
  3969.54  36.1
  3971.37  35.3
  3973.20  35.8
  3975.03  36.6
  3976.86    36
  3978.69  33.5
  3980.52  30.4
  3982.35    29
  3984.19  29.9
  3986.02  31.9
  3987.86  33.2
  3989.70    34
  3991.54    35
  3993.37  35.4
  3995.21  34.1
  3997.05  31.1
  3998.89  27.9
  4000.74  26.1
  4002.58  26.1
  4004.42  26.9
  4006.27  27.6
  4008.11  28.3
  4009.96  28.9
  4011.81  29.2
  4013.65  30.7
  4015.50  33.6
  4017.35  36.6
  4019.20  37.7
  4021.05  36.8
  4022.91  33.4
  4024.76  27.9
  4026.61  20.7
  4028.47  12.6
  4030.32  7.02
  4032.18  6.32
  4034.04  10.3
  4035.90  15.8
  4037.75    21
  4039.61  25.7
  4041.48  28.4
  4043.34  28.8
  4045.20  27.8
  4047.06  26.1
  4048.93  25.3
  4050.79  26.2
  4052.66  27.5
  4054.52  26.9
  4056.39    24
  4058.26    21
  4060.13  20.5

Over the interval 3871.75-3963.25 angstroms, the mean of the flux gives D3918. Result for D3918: 31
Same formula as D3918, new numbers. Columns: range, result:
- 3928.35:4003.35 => 34.1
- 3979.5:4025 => 31.3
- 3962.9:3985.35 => 34.2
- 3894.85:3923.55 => 26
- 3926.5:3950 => 36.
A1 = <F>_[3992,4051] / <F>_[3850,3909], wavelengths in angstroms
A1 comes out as 0.8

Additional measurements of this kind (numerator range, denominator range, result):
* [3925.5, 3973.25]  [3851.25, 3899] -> 1.10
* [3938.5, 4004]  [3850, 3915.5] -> 1.09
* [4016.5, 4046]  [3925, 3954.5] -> 0.65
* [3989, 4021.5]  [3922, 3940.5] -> 0.78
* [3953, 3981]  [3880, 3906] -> 1.13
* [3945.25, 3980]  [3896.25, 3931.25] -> 1.18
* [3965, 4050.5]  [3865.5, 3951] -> 0.93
